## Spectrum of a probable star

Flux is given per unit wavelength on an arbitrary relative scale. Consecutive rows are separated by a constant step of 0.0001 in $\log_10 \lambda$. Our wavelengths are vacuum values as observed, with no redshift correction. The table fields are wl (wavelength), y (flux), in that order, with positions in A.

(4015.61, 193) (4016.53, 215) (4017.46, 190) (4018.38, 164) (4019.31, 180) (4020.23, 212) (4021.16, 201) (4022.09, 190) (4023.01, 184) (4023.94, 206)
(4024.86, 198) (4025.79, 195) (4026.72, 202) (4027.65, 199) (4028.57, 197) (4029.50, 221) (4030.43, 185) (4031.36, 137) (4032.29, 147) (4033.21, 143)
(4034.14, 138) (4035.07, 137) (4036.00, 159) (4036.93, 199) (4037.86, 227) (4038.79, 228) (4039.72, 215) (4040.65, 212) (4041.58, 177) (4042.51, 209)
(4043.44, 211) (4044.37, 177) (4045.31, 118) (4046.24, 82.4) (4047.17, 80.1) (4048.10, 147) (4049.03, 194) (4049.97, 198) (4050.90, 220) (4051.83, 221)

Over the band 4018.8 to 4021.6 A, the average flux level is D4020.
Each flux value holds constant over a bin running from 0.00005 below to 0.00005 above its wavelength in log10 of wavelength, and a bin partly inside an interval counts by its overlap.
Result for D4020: 197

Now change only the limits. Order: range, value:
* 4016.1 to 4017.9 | 202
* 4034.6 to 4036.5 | 149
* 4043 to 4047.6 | 134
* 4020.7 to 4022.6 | 195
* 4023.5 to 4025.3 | 203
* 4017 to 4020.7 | 187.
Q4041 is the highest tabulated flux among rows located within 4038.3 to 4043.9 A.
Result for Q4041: 228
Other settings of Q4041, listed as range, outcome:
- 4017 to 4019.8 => 190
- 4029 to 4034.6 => 221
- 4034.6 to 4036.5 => 159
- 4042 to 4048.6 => 211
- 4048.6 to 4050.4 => 198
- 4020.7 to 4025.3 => 206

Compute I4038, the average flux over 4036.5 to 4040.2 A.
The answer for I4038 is 217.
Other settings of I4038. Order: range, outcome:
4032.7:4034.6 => 141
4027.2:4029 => 199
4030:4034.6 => 150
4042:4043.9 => 209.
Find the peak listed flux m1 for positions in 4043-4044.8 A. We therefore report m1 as 211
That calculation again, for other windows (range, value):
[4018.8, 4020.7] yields 212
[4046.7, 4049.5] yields 194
